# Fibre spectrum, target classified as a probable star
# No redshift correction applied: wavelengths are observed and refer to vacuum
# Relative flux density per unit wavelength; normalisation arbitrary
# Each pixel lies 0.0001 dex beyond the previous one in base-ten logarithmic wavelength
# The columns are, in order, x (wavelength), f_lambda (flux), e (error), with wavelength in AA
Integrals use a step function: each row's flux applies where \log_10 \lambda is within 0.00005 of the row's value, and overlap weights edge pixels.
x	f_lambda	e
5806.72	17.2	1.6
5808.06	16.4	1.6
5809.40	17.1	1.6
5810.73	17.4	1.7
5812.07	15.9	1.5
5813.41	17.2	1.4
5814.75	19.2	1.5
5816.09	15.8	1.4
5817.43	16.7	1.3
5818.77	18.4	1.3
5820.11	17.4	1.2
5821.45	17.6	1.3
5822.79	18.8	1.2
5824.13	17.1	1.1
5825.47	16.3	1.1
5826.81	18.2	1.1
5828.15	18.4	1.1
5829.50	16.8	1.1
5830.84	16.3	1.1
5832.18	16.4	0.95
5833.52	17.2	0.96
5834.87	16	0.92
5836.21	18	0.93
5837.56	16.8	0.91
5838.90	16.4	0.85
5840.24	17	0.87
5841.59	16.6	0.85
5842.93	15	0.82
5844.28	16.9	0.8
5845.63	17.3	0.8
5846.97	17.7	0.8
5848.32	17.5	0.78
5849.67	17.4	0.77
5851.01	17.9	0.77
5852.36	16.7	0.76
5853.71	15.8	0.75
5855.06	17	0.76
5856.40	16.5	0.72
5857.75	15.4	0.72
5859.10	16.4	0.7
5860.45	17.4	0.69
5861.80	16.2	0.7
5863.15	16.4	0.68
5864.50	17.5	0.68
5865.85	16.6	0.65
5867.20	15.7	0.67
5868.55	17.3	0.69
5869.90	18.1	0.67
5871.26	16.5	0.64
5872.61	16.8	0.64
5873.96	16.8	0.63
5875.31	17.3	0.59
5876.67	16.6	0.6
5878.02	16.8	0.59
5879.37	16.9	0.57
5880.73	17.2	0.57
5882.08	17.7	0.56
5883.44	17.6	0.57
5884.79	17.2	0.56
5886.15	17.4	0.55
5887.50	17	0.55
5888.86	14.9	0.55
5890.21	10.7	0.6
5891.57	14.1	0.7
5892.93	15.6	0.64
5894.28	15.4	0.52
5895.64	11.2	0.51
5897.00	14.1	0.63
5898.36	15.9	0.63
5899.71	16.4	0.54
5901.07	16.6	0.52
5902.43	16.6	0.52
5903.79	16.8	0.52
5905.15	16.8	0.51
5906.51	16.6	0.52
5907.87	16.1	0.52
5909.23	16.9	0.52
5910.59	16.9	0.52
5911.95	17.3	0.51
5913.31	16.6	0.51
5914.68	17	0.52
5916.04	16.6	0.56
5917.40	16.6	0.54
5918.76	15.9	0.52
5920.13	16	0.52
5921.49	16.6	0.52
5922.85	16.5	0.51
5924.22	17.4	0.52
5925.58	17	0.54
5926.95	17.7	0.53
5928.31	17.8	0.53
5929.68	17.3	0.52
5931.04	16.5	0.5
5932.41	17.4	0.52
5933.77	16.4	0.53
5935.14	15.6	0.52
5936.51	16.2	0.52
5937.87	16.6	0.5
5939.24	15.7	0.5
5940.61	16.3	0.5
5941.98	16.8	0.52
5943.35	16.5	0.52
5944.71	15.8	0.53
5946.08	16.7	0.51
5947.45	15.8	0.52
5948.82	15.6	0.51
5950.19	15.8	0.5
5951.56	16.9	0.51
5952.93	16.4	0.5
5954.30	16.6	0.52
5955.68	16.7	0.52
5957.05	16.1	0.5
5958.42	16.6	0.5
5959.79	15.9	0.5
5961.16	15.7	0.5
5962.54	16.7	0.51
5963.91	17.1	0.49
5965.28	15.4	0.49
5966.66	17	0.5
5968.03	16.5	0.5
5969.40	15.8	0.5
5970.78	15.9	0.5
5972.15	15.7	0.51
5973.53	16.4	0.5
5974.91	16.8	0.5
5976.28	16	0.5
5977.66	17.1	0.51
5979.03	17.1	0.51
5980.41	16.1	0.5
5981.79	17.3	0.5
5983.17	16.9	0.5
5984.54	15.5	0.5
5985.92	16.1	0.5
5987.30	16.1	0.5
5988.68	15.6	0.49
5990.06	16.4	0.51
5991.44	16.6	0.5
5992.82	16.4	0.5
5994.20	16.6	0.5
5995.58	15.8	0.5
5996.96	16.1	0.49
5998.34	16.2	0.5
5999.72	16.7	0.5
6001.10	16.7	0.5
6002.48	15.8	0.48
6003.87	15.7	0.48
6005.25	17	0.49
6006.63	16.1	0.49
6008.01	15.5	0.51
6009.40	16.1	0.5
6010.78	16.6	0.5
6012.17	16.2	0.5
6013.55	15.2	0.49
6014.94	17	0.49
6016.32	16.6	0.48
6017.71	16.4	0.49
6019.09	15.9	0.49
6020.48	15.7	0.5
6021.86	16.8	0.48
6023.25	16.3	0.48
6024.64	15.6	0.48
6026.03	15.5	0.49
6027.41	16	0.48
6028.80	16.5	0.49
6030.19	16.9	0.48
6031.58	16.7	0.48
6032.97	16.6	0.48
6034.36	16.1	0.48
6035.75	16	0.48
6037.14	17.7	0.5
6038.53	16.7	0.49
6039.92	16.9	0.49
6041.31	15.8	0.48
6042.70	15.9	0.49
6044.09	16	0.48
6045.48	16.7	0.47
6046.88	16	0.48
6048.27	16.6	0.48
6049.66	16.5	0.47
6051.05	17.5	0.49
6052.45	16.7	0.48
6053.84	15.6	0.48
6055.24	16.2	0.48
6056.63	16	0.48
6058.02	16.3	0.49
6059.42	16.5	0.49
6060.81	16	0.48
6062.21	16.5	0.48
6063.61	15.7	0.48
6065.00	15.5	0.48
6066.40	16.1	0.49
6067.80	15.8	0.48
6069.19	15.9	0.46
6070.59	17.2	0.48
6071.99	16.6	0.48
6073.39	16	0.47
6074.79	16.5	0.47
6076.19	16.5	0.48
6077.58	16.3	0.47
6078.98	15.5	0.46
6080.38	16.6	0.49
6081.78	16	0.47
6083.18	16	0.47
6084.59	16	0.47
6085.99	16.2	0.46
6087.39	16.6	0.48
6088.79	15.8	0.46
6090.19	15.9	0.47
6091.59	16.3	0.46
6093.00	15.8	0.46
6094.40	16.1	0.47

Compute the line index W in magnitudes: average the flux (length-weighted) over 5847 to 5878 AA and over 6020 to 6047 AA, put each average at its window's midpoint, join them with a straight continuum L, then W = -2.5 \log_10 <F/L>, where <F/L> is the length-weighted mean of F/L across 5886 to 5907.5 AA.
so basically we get 0.093 mag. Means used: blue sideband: 16.8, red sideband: 16.3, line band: 15.3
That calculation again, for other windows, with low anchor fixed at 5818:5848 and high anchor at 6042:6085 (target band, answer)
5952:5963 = 0.02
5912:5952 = 0.01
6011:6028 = 0.02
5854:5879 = 0.02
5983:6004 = 0.02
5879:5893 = 0.06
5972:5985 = 0.00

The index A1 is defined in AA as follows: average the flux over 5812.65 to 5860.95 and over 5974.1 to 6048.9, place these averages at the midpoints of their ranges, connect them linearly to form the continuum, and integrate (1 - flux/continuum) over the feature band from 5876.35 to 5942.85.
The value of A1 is 1.6 AA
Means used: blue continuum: 17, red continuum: 16.3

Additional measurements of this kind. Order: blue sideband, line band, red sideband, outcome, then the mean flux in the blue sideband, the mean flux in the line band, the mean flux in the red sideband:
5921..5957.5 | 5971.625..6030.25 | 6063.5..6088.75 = 0.40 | 16.5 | 16.3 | 16.2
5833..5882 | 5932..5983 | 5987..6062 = 0.48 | 16.8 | 16.4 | 16.3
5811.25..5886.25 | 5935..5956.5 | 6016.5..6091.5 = 0.50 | 17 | 16.3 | 16.3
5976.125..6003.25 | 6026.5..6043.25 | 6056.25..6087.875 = -0.22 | 16.4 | 16.5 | 16.2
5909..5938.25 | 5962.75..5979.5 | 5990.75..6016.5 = 0.06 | 16.8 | 16.4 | 16.3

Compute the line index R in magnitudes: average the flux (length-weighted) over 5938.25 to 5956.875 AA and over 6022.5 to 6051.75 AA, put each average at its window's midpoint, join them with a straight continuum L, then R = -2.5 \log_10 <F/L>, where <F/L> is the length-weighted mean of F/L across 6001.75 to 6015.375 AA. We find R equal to 0.02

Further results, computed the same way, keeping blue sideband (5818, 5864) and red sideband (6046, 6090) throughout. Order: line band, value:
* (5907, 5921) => 0.01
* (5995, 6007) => 0.01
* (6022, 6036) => 0.01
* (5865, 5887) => -0.01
